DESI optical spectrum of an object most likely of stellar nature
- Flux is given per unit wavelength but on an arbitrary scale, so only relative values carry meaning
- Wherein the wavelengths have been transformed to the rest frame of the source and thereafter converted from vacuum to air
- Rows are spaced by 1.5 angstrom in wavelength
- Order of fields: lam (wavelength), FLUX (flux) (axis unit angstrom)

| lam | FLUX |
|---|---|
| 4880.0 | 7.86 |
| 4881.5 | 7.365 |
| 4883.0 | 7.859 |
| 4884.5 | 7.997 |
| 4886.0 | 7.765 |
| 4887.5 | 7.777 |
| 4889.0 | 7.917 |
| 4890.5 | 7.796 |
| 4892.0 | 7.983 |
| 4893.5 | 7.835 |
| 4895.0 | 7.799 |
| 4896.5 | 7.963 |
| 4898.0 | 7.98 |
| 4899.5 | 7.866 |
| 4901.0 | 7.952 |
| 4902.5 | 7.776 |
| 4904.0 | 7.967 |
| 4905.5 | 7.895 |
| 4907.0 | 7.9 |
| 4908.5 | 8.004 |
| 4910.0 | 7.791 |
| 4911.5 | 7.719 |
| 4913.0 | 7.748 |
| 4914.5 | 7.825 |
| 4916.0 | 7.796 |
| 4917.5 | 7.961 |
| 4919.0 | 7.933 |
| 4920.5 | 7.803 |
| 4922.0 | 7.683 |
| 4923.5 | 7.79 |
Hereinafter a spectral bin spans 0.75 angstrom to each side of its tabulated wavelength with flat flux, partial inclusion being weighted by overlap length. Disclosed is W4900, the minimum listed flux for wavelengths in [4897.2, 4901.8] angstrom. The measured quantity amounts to 7.866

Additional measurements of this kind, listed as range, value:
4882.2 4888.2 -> 7.765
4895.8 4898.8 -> 7.963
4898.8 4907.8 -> 7.776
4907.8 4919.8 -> 7.719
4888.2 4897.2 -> 7.796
